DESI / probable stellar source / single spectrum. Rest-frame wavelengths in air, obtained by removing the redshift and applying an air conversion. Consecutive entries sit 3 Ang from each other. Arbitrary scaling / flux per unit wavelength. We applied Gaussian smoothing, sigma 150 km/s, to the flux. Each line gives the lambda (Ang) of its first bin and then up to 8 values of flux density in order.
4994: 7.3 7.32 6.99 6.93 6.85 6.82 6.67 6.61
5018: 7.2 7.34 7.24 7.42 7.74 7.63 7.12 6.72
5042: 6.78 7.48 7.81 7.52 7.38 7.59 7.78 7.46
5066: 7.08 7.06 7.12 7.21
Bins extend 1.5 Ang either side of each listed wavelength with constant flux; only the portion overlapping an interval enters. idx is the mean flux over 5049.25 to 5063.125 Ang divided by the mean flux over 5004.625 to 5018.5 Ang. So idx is 1.1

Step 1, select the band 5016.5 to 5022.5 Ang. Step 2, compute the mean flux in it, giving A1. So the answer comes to 7.27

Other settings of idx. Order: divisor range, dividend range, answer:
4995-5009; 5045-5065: 1.08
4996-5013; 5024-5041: 1.05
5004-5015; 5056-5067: 1.11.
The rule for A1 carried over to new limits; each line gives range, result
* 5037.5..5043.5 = 6.75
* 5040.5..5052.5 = 7.4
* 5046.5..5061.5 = 7.62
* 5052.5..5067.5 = 7.46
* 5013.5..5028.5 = 7.16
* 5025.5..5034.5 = 7.6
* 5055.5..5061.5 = 7.68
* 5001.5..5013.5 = 6.82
